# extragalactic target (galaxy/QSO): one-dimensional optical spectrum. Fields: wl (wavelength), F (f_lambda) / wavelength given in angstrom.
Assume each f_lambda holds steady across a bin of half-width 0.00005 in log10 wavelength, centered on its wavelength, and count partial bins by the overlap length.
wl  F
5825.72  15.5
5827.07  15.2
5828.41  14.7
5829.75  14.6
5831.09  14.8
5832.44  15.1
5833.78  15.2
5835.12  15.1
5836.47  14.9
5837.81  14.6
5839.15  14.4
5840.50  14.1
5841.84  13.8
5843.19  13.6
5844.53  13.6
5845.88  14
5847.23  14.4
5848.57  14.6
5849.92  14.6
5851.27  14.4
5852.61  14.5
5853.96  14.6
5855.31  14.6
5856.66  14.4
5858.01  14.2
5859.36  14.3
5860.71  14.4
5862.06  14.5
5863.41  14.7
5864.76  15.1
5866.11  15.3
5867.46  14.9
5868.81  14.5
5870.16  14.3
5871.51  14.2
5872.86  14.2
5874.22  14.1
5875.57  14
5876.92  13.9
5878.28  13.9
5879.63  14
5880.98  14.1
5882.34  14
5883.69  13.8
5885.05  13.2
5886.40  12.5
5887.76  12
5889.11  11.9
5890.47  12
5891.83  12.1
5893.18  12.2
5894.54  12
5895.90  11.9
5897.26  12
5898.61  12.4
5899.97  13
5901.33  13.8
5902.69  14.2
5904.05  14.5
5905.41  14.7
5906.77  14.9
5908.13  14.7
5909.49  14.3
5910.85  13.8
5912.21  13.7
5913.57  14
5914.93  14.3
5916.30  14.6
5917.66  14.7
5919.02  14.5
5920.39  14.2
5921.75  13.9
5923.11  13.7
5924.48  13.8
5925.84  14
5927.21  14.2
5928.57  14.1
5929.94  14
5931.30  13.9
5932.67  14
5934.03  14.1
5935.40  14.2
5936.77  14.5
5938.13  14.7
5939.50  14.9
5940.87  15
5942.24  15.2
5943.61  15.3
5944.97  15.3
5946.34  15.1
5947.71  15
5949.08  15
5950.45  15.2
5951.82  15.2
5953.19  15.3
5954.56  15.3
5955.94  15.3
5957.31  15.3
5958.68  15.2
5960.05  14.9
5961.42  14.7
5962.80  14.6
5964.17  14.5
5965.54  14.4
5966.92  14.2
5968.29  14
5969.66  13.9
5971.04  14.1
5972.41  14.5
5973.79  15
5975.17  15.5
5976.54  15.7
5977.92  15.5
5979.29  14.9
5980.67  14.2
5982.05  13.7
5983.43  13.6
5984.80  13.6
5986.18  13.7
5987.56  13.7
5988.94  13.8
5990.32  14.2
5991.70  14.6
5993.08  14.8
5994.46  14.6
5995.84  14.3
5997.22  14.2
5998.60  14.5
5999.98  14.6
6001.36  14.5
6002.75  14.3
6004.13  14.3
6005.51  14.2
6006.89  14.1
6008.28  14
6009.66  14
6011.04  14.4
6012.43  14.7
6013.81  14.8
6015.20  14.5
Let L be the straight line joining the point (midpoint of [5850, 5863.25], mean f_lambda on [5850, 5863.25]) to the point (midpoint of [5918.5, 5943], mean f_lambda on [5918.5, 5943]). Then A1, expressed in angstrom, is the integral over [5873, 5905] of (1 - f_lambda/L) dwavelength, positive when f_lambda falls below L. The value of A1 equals 2.7 angstrom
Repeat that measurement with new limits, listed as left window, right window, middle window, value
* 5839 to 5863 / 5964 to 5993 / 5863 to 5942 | 2.4 angstrom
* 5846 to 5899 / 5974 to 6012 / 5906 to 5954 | -1.5 angstrom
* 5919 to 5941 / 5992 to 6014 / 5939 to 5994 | -1.6 angstrom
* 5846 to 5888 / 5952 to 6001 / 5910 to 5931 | 0.4 angstrom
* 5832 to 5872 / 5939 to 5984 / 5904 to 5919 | 0.3 angstrom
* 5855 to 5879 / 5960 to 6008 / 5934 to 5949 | -0.5 angstrom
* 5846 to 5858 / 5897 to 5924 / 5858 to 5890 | 0.7 angstrom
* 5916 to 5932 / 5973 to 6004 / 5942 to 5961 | -1.2 angstrom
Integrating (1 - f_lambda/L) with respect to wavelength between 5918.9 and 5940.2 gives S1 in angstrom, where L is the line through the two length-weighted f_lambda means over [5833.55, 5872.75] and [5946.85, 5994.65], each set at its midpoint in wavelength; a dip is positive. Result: 0.6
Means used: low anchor 14.5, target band 14.2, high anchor 14.6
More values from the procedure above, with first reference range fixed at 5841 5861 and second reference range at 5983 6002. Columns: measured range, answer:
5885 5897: 1.8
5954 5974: -0.6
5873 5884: 0.2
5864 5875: -0.2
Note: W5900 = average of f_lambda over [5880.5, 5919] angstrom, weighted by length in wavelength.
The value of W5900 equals 13.4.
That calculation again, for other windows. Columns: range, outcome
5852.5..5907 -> 13.7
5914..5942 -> 14.3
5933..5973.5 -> 14.8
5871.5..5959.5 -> 14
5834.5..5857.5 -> 14.4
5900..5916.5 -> 14.2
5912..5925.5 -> 14.2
